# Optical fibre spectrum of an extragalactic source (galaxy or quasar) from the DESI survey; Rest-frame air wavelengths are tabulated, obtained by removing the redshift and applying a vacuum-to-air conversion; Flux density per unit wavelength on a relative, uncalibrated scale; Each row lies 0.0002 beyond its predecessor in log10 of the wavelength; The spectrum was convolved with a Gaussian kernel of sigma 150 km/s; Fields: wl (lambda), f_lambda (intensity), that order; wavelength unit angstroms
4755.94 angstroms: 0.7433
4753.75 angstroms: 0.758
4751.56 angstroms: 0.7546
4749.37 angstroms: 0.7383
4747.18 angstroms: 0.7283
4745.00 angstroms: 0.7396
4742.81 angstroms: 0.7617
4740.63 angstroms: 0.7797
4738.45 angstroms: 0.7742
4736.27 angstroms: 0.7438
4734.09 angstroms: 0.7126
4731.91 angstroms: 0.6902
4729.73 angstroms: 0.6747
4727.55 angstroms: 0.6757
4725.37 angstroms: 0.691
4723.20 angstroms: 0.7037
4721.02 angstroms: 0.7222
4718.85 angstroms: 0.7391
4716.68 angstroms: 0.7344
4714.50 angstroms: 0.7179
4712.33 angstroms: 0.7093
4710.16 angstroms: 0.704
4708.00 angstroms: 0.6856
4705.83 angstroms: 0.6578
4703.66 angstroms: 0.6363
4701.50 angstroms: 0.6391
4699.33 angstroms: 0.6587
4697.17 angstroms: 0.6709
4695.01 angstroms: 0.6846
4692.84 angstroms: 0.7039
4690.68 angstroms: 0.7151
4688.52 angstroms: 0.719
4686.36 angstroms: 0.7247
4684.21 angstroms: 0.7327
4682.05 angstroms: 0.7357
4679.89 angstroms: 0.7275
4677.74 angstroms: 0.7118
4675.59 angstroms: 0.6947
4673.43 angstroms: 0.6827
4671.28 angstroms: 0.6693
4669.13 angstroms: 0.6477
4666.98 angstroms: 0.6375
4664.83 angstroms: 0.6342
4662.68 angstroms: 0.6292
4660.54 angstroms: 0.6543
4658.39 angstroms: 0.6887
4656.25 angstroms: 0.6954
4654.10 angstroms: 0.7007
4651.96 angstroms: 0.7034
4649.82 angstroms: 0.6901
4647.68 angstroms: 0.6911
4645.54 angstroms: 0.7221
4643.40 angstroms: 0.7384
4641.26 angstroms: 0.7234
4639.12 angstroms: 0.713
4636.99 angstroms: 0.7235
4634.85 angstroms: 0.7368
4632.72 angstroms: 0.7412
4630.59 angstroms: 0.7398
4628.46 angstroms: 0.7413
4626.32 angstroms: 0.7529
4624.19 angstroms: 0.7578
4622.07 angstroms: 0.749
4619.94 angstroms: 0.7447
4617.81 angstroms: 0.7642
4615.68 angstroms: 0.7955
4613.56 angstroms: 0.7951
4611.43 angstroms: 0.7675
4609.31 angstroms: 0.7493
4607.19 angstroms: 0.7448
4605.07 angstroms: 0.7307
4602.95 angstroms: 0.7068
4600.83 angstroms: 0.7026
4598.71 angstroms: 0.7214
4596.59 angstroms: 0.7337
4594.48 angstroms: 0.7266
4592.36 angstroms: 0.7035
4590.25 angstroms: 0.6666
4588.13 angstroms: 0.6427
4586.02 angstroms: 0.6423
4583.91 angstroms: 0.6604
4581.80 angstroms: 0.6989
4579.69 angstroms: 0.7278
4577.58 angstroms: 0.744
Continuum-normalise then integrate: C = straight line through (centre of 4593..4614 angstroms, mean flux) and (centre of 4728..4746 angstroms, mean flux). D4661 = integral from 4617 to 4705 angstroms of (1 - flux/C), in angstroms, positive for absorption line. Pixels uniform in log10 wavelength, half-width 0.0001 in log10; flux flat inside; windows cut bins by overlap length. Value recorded 3.8 angstroms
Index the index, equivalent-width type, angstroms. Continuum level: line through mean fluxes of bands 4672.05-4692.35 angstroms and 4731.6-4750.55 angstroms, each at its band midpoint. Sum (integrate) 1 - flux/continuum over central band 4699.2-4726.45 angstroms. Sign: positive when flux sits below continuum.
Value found 1.4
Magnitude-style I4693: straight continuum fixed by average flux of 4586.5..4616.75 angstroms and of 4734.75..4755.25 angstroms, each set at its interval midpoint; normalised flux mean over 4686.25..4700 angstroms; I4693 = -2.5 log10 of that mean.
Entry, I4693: 0.07 mag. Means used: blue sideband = 0.726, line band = 0.696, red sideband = 0.752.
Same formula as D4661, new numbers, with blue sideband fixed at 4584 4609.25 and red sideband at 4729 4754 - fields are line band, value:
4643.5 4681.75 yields 1.9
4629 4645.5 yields -0.4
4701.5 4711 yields 0.8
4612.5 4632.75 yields -1.4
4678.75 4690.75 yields 0.0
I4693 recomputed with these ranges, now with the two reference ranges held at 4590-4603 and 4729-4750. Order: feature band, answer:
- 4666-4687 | 0.04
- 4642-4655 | 0.02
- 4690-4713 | 0.08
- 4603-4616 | -0.07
